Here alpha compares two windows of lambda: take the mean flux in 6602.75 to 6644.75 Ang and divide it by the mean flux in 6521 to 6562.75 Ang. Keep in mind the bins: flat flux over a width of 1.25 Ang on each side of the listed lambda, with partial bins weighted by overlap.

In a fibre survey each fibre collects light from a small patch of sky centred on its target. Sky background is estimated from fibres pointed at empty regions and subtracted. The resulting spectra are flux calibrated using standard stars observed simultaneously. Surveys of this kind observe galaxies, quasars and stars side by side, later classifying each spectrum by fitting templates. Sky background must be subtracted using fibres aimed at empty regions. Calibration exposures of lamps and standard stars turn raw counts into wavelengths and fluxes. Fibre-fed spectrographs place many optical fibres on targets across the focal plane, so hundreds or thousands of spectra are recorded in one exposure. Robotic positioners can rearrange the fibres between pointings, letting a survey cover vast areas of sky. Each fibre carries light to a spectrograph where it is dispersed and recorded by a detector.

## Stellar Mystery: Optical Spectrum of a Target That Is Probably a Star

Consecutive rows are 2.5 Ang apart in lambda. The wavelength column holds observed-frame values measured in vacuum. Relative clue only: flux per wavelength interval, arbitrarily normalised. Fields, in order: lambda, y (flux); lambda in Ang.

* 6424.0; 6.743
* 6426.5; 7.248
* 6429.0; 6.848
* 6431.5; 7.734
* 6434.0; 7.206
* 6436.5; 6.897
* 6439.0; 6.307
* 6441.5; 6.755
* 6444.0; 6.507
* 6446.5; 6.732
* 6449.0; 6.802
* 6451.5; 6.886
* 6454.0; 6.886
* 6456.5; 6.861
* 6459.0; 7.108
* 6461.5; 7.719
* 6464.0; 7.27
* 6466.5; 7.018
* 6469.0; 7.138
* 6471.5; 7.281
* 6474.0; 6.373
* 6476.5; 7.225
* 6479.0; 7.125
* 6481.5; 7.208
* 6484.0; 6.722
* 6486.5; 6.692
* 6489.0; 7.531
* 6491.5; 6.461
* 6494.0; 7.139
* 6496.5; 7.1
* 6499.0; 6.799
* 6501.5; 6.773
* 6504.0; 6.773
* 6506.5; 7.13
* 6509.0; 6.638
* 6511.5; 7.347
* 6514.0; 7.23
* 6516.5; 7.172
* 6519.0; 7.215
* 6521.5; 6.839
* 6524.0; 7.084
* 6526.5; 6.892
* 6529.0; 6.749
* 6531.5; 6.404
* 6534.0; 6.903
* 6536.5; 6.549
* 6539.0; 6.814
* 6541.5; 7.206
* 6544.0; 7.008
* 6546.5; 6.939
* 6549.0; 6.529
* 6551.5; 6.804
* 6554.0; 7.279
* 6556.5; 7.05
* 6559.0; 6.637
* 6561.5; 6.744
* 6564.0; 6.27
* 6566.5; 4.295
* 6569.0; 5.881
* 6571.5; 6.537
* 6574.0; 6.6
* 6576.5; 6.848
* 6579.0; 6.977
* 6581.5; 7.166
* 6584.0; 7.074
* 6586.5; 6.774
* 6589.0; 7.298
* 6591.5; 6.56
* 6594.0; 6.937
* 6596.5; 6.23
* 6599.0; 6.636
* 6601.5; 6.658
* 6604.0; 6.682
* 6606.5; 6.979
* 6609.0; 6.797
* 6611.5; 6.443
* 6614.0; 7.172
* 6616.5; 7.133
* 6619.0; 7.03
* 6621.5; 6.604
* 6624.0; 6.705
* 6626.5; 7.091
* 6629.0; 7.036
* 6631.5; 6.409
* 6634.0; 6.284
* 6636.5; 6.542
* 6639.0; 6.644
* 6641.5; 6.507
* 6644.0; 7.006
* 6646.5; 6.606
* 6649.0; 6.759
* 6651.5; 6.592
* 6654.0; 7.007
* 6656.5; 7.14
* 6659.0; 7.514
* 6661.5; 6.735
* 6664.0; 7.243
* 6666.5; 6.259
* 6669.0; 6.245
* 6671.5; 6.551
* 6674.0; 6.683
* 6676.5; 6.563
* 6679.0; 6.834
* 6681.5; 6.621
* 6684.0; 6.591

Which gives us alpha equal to 1.0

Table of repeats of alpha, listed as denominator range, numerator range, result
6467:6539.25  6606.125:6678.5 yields 0.97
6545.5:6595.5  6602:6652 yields 1.01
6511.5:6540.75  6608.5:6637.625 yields 0.98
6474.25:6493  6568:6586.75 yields 0.97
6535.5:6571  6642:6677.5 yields 1.03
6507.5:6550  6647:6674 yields 0.98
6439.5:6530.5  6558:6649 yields 0.96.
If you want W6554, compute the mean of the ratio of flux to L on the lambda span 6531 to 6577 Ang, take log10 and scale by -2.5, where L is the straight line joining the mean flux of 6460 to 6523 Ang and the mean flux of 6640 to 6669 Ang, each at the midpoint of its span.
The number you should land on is 0.06 mag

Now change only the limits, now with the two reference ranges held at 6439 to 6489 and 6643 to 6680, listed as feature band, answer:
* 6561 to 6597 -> 0.05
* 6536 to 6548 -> 0.00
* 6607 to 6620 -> -0.01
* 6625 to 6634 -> 0.01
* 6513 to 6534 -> -0.01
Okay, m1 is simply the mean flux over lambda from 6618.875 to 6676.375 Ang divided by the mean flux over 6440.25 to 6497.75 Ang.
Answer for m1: 0.97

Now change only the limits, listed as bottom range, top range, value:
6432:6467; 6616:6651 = 0.97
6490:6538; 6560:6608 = 0.95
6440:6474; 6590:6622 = 0.97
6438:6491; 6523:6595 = 0.97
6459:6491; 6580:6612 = 0.96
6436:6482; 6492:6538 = 1.00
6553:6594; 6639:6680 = 1.02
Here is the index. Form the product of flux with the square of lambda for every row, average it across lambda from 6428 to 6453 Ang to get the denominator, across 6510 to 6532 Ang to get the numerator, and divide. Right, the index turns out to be 1.05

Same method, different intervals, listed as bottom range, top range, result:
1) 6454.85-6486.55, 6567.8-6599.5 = 0.99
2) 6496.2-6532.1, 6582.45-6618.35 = 1.01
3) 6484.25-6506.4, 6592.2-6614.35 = 1.00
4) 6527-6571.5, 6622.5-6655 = 1.04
